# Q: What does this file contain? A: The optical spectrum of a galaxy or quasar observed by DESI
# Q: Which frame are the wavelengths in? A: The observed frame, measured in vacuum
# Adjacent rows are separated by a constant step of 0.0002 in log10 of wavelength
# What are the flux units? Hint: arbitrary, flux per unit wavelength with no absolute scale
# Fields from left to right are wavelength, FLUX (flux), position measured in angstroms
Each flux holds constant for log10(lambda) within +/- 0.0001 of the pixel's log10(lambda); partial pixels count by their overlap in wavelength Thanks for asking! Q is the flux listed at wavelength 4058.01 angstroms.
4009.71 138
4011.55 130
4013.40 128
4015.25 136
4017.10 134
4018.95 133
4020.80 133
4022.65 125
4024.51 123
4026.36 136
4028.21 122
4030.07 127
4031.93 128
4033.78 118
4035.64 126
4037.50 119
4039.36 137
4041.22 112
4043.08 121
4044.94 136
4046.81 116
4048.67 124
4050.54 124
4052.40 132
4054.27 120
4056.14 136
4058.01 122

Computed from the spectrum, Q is 122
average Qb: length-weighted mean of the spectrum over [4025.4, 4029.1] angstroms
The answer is 129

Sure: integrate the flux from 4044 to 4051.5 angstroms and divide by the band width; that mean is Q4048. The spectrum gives 125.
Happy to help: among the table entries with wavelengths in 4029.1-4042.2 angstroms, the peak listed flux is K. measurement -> 137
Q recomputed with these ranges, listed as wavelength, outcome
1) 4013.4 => 128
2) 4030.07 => 127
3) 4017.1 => 134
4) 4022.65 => 125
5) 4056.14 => 136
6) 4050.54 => 124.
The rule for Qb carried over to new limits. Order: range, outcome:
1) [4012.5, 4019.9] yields 133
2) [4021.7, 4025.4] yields 124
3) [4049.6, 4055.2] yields 125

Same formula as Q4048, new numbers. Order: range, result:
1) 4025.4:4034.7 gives 126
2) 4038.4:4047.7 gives 124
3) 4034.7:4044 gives 123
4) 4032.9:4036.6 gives 122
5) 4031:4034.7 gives 123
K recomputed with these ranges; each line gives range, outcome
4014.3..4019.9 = 136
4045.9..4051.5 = 124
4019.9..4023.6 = 133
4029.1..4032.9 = 128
